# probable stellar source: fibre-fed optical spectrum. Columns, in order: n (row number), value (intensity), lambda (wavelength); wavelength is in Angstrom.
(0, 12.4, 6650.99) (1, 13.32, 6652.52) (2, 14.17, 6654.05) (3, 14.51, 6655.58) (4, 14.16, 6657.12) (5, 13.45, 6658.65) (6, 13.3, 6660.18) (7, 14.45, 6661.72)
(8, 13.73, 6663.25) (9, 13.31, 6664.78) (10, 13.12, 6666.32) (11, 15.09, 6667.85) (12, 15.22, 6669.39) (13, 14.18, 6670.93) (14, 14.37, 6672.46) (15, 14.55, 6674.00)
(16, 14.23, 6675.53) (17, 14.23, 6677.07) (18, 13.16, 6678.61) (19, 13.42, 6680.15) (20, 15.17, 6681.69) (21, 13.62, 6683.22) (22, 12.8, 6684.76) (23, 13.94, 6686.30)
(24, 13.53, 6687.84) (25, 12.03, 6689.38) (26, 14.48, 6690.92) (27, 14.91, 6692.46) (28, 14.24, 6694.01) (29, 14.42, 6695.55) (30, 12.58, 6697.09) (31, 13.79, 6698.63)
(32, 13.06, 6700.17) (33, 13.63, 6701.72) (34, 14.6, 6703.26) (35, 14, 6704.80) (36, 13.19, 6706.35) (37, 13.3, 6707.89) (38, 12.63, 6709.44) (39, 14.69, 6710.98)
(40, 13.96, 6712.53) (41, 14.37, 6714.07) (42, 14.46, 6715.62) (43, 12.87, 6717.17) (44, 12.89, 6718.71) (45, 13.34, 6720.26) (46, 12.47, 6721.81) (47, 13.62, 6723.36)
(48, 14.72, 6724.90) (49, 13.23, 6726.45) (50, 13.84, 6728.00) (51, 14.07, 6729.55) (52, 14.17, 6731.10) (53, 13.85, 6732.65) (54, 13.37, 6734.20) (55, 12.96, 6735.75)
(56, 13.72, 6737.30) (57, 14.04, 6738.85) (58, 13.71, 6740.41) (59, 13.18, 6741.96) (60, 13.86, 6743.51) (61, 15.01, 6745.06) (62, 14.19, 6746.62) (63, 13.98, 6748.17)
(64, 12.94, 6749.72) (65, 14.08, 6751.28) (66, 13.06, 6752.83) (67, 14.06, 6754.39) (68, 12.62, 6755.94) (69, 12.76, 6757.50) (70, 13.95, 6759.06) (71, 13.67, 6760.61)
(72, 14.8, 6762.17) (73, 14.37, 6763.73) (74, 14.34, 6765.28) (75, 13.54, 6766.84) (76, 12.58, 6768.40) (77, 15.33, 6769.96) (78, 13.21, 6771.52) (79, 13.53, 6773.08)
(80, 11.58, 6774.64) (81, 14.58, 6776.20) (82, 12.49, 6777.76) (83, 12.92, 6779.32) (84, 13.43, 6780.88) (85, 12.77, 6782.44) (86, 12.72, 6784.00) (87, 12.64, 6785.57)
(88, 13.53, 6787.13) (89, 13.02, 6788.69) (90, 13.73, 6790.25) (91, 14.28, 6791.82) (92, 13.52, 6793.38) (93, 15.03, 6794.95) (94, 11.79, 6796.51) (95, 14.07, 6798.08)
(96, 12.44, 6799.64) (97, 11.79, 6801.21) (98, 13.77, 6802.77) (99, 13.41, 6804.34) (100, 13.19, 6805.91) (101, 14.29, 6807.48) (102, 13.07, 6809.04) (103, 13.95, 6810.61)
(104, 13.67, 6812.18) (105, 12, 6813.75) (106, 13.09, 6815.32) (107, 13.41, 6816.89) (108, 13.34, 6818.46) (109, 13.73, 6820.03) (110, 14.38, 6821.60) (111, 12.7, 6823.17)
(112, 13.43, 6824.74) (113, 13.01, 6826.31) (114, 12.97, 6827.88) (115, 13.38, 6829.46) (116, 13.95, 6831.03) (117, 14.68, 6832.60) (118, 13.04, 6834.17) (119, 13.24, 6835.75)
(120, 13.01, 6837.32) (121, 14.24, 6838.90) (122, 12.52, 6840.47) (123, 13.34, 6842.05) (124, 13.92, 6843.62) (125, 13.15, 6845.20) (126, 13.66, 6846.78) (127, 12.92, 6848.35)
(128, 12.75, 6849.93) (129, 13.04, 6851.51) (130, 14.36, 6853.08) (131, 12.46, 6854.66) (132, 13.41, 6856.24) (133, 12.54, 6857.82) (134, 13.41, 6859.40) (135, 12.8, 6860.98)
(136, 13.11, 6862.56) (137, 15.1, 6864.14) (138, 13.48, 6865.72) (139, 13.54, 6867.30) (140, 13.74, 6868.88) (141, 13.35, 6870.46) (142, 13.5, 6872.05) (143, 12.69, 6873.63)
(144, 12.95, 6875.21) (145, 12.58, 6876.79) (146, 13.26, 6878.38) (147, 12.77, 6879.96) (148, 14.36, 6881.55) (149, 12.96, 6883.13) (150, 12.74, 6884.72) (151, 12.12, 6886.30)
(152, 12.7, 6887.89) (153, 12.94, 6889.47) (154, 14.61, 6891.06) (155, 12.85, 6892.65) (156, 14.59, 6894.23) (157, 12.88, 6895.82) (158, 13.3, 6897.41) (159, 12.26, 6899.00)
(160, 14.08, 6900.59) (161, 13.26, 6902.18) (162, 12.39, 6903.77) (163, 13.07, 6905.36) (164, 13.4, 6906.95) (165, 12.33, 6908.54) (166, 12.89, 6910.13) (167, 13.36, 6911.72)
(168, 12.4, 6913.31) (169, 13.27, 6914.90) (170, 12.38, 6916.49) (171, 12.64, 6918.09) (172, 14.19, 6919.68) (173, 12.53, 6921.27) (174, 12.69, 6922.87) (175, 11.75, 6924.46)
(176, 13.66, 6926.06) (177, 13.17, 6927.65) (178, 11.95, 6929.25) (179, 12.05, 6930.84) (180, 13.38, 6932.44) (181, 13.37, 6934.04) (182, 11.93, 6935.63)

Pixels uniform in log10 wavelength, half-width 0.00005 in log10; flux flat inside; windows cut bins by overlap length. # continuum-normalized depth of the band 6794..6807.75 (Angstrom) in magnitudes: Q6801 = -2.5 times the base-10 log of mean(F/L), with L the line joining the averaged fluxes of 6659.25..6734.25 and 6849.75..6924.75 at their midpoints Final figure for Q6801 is 0.01 mag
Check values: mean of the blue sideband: 13.8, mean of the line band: 13.3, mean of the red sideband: 13.1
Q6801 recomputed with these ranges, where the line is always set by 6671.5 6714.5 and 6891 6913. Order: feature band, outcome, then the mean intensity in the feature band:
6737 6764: -0.01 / 13.8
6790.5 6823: 0.01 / 13.4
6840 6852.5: 0.01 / 13.2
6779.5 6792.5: 0.02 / 13.2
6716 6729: 0.02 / 13.4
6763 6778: 0.00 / 13.6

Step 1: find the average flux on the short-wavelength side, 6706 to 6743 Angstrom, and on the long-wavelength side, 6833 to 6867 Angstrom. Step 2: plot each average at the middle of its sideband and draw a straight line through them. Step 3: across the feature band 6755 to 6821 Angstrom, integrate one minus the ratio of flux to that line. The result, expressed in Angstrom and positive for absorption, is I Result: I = 0.4 Angstrom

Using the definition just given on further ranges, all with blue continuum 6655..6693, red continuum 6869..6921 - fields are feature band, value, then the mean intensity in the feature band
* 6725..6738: 0.0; 13.7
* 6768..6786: 0.5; 13.2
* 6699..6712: 0.2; 13.6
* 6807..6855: -0.1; 13.4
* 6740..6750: -0.2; 13.9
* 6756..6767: -0.2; 13.9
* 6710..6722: 0.1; 13.7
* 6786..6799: -0.1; 13.6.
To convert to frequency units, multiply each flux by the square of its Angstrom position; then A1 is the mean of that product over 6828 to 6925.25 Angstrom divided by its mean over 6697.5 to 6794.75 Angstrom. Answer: 1.0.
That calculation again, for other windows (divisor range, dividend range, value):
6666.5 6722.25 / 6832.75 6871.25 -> 1.01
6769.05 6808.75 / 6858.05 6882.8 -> 1.03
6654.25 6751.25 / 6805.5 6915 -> 1.01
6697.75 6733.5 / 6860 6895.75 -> 1.02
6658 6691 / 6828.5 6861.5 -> 1.01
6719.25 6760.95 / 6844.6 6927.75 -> 1.01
